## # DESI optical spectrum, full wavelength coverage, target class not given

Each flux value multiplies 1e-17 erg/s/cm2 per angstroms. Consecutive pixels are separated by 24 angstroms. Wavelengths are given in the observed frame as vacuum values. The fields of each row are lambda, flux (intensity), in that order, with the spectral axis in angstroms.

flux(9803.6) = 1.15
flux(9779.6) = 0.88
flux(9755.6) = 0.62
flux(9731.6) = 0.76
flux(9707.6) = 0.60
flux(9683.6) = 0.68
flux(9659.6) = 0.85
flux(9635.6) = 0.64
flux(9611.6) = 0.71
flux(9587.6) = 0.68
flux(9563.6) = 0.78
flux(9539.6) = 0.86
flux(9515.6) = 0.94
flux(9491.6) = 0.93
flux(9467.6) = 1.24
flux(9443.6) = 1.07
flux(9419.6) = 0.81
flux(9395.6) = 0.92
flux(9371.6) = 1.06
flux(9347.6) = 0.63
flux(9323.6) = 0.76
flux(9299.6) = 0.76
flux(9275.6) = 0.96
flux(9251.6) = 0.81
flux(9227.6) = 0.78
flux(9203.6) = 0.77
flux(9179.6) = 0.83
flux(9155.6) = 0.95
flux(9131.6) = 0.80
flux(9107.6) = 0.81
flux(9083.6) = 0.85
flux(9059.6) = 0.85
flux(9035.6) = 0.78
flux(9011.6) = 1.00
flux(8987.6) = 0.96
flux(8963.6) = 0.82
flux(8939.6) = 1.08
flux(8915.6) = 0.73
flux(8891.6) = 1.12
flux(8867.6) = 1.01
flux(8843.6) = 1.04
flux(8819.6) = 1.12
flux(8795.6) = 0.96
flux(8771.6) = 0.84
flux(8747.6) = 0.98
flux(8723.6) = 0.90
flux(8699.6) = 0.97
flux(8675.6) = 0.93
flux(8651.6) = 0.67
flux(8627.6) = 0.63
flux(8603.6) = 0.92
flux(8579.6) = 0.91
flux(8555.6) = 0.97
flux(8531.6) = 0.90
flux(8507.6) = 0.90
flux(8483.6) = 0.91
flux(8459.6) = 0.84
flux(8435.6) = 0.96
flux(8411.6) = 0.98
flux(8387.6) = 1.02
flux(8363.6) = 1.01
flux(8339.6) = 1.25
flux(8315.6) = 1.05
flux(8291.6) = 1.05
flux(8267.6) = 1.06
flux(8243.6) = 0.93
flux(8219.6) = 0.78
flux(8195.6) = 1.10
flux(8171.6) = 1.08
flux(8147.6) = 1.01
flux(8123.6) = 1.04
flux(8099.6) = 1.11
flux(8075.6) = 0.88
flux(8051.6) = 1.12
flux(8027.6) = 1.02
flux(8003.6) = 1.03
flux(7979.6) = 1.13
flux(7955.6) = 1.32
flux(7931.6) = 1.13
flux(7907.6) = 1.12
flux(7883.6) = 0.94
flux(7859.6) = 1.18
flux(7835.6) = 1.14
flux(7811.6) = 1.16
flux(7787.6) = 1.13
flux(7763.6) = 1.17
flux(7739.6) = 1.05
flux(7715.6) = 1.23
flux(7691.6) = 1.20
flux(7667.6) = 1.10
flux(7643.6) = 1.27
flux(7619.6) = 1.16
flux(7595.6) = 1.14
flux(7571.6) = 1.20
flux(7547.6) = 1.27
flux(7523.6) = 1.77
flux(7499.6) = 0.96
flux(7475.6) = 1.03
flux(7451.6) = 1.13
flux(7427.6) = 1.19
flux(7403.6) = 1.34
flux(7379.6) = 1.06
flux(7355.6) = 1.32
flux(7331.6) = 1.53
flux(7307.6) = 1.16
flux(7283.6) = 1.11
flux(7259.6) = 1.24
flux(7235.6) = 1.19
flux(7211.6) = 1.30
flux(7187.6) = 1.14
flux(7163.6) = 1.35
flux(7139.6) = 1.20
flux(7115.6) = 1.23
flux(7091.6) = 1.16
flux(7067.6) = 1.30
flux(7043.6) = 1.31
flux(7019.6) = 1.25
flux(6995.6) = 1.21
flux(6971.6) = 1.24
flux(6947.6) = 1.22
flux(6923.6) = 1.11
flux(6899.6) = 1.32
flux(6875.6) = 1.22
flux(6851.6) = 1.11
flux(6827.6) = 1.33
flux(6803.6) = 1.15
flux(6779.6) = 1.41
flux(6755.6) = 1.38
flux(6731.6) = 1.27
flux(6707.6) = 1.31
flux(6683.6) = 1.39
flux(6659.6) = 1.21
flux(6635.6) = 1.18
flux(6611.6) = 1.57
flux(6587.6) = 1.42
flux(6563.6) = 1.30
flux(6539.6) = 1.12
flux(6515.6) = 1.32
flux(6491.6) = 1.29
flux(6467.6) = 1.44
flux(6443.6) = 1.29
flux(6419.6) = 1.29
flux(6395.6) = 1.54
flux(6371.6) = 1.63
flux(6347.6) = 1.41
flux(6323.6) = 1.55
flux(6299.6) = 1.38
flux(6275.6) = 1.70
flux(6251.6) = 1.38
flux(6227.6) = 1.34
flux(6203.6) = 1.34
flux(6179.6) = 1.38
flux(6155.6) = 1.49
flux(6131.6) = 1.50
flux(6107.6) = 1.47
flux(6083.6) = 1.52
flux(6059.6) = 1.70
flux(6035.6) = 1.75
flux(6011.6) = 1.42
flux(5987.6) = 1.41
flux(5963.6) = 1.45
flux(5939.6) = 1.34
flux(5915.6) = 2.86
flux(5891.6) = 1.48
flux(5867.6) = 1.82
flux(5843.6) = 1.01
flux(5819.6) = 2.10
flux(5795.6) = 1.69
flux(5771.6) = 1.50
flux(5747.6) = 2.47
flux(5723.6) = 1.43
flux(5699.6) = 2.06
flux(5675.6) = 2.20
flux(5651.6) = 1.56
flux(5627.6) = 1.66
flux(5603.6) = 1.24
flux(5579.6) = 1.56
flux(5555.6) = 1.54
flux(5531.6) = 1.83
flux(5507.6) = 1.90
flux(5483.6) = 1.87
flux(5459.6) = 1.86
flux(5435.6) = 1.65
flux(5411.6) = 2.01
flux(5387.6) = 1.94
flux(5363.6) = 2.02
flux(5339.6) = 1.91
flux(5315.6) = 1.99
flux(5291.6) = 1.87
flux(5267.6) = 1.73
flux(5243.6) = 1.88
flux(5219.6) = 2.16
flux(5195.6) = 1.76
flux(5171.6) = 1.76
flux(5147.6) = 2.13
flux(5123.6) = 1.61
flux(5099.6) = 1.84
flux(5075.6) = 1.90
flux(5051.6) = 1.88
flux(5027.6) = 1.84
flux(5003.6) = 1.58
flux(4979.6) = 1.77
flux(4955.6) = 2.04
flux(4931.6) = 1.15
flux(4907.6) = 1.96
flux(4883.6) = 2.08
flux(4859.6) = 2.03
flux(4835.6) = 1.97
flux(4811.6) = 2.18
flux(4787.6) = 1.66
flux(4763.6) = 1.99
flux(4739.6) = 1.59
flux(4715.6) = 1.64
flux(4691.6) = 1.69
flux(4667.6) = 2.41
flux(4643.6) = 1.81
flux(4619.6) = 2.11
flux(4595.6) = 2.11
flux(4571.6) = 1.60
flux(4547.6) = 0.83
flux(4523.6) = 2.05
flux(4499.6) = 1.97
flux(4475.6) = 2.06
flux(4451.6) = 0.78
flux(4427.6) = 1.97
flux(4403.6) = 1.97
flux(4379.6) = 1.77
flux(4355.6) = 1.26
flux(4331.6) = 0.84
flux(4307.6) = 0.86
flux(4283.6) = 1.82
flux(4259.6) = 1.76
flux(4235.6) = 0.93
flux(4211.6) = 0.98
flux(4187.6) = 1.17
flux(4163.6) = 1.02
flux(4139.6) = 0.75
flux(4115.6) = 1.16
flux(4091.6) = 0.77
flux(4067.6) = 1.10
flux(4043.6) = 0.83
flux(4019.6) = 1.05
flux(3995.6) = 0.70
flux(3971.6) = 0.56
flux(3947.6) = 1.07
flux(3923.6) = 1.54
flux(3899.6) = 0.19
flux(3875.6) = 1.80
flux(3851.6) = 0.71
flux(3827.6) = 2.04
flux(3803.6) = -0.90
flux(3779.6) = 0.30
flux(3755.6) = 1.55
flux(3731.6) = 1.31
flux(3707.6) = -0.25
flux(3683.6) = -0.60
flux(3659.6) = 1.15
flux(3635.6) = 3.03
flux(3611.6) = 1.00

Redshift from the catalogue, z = 0.146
